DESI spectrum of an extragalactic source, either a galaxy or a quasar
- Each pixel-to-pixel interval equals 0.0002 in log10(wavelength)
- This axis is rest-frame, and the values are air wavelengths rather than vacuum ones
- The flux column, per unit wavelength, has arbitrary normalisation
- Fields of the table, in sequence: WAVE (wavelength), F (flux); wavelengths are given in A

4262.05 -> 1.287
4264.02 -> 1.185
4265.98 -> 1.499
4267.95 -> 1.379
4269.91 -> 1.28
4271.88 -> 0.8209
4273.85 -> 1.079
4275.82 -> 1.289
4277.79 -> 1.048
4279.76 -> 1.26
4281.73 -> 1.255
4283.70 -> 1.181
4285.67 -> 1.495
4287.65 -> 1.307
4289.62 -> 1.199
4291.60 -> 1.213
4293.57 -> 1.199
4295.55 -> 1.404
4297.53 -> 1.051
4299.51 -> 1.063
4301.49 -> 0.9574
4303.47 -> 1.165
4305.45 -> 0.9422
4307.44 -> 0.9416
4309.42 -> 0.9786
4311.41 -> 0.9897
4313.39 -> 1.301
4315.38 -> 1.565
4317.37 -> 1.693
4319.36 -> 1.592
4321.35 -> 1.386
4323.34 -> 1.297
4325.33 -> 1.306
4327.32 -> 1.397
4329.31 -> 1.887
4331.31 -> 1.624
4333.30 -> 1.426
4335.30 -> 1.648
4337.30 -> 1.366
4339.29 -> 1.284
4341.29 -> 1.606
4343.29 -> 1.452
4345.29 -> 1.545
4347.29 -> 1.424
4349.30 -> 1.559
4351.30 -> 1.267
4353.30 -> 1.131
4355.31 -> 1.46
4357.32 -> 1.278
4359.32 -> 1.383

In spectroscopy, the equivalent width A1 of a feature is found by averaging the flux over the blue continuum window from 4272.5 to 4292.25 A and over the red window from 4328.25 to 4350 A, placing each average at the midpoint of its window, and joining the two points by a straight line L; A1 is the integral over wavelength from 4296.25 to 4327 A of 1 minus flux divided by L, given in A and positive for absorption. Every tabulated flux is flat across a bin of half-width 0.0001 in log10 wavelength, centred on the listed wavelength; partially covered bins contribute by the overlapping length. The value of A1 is 3.7 A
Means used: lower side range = 1.23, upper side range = 1.53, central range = 1.22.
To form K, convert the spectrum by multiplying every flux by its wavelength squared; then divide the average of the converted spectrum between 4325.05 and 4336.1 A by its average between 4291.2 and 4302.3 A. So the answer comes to 1.38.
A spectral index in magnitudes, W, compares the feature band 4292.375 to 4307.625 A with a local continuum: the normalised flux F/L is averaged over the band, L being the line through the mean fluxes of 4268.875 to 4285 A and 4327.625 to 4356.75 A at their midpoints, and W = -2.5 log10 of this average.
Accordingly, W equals 0.15 mag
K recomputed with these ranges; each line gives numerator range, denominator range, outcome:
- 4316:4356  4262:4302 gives 1.24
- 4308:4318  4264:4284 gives 1.08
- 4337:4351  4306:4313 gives 1.49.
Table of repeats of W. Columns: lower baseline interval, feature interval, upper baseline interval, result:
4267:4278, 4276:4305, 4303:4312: -0.12 mag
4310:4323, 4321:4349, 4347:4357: -0.08 mag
